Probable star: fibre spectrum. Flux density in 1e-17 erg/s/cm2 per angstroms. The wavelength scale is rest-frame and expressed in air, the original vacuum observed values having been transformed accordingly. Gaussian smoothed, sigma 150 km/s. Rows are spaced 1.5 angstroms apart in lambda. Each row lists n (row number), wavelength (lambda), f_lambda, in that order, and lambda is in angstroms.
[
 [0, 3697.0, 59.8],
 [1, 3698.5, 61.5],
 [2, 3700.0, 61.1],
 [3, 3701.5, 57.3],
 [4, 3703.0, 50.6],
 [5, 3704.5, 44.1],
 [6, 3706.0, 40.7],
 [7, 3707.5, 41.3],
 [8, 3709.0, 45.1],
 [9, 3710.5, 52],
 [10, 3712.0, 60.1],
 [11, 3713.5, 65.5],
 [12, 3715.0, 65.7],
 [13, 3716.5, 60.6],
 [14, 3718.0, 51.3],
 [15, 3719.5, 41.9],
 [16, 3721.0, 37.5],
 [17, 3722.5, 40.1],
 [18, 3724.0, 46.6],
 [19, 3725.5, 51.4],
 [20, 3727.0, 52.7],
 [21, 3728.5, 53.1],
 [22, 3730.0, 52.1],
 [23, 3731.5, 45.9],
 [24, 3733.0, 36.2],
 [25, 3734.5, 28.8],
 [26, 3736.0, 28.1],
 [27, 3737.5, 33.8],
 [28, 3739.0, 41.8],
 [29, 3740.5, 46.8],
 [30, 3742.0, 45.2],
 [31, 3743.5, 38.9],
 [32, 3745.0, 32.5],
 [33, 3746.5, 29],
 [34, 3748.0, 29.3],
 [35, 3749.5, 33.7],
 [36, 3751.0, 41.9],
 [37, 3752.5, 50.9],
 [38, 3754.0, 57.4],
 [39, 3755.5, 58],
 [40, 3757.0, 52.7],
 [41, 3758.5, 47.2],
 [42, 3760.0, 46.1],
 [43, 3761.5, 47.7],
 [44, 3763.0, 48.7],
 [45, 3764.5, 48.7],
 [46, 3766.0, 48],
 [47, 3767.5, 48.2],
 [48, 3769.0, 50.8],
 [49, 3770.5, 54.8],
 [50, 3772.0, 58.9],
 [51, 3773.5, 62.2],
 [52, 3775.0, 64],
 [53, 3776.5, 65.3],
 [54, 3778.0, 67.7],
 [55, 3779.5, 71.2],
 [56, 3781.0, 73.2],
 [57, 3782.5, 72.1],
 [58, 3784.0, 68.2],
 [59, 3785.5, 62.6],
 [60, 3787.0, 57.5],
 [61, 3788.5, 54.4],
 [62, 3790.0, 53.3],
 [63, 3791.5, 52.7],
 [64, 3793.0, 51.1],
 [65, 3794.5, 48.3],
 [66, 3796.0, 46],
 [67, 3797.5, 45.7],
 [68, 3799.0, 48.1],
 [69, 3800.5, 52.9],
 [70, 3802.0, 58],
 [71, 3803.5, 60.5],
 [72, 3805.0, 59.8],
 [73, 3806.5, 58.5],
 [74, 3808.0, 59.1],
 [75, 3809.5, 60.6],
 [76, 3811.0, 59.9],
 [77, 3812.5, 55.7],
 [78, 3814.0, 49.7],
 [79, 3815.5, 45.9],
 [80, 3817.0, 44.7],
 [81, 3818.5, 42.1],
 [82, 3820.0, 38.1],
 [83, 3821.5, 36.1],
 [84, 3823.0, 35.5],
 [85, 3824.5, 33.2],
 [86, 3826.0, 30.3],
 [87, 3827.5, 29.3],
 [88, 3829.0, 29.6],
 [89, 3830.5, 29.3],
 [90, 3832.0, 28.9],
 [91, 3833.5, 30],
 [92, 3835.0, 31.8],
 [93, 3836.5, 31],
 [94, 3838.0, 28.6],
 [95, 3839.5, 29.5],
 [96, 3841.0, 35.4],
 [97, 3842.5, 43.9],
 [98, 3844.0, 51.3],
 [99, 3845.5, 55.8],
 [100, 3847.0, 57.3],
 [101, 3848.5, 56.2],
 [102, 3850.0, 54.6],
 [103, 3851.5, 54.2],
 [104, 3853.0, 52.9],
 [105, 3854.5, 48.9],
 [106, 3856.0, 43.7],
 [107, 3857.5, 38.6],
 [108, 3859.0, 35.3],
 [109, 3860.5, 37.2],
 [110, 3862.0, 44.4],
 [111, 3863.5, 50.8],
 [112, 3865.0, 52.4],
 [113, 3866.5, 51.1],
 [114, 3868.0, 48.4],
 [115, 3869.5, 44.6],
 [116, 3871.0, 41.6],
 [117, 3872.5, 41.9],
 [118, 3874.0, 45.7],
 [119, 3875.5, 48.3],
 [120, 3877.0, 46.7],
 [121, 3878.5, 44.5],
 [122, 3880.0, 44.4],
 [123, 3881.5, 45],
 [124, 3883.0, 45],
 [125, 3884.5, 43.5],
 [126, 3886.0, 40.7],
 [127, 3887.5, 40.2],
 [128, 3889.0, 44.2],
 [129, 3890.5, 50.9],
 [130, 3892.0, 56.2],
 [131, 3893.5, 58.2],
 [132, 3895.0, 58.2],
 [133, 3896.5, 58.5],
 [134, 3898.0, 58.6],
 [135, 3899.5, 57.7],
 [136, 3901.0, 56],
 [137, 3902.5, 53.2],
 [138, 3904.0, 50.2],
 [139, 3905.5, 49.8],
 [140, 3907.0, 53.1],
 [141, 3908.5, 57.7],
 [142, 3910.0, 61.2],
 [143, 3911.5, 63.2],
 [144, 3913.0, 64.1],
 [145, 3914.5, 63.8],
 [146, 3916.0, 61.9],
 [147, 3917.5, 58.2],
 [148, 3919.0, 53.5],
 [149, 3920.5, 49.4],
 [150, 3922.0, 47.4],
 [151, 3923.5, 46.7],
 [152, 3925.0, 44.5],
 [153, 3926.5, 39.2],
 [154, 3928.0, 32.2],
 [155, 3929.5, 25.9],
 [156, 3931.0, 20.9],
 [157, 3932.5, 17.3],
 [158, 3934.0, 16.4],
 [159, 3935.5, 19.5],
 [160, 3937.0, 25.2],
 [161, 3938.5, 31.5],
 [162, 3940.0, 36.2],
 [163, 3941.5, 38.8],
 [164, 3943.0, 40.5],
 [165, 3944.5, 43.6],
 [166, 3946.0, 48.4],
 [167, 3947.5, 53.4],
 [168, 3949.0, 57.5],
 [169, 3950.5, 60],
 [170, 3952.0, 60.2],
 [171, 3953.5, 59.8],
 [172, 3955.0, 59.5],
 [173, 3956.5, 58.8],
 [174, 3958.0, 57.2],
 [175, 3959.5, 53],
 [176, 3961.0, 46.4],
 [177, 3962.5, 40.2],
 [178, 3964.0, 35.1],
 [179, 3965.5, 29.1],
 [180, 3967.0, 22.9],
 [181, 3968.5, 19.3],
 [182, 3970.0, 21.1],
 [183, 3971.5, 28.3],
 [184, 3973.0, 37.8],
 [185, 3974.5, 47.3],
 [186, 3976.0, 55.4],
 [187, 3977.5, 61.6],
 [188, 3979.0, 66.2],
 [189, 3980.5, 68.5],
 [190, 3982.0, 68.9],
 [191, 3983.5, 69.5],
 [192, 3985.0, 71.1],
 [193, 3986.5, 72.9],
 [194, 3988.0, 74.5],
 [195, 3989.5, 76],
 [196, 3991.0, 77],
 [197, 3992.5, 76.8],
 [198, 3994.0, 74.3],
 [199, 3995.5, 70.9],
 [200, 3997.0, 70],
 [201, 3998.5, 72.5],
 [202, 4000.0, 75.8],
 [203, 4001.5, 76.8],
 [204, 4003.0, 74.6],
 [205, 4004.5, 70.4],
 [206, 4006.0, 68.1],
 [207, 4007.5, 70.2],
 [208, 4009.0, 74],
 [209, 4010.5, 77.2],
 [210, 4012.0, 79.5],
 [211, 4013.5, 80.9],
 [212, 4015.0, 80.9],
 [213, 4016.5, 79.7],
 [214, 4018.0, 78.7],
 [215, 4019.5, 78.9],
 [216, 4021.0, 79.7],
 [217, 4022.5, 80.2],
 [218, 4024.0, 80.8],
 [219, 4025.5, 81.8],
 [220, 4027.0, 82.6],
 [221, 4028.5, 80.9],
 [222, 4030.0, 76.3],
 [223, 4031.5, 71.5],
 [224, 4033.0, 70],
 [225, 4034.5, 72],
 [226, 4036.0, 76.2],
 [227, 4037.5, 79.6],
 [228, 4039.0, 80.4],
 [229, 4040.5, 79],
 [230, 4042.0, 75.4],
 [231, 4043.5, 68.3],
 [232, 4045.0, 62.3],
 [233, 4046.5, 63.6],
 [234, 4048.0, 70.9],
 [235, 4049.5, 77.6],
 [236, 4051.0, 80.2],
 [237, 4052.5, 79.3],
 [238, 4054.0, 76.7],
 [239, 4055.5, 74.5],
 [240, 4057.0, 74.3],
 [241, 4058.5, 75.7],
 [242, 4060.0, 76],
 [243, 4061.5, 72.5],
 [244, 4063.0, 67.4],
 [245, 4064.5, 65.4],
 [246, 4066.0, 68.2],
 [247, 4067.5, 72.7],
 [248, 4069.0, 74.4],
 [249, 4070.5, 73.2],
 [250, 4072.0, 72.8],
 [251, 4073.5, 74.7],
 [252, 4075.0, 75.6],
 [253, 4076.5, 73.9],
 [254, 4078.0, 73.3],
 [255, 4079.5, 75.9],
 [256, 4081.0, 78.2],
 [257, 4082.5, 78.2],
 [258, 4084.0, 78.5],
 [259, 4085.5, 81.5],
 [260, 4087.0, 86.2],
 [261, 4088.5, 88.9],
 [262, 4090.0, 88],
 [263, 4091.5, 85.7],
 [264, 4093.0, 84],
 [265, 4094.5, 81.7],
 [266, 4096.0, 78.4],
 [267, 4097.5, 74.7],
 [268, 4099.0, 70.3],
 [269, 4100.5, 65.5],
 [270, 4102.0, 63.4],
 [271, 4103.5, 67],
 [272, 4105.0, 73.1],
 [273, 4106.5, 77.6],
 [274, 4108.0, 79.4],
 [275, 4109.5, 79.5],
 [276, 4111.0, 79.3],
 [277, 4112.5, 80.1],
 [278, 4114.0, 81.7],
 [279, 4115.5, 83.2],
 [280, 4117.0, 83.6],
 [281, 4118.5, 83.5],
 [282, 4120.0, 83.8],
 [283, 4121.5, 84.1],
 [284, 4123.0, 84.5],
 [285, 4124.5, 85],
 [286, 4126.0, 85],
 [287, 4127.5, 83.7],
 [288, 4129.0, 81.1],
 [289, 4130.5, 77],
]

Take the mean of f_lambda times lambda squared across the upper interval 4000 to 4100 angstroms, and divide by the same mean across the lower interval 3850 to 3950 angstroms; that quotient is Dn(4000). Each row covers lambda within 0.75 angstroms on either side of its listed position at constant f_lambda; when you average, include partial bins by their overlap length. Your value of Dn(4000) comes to 1.77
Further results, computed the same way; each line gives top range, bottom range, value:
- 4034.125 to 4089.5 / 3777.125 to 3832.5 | 1.69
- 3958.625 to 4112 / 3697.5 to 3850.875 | 1.67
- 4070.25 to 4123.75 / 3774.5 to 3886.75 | 1.88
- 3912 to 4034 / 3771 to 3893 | 1.29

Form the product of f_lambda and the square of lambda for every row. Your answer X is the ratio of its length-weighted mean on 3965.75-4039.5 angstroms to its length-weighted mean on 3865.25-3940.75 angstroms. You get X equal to 1.57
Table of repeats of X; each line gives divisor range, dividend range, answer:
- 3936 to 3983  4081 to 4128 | 1.86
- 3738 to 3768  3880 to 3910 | 1.25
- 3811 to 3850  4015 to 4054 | 2.12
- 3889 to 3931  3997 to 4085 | 1.54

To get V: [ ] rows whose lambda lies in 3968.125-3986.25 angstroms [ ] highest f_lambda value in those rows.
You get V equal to 71.1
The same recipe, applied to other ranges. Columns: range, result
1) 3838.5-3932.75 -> 64.1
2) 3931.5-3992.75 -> 77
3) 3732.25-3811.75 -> 73.2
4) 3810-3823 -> 59.9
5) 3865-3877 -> 52.4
